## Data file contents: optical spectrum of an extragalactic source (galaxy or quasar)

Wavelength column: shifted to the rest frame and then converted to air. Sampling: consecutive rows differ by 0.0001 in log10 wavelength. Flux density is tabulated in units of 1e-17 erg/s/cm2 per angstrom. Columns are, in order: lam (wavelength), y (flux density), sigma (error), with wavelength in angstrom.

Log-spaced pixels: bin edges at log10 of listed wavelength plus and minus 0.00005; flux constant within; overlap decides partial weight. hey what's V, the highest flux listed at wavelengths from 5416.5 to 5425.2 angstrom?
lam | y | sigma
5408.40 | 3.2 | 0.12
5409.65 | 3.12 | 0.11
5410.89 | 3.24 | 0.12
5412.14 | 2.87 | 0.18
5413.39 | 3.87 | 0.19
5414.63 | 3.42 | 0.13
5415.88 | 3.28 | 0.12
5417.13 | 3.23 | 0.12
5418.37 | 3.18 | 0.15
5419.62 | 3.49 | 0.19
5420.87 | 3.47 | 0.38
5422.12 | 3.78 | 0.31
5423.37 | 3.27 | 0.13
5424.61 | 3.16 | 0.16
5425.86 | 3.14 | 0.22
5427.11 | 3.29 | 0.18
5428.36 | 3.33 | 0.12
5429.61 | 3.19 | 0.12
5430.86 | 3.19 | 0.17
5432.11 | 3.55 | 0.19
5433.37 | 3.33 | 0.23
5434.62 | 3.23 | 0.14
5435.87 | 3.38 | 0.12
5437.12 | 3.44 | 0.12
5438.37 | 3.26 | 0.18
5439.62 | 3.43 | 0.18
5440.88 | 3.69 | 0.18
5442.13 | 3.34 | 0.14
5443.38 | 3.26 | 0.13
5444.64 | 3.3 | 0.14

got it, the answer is 3.78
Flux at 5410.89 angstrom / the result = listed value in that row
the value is 3.24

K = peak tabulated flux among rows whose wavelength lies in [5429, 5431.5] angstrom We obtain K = 3.19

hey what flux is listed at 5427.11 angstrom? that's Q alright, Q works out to 3.29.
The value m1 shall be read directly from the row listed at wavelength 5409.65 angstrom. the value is 3.12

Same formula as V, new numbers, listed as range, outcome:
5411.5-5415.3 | 3.87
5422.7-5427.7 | 3.29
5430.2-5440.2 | 3.55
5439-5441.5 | 3.69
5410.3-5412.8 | 3.24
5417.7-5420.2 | 3.49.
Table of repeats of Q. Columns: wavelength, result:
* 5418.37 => 3.18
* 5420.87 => 3.47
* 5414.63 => 3.42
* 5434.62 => 3.23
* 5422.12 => 3.78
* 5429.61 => 3.19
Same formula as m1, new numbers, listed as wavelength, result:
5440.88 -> 3.69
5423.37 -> 3.27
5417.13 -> 3.23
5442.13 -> 3.34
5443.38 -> 3.26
